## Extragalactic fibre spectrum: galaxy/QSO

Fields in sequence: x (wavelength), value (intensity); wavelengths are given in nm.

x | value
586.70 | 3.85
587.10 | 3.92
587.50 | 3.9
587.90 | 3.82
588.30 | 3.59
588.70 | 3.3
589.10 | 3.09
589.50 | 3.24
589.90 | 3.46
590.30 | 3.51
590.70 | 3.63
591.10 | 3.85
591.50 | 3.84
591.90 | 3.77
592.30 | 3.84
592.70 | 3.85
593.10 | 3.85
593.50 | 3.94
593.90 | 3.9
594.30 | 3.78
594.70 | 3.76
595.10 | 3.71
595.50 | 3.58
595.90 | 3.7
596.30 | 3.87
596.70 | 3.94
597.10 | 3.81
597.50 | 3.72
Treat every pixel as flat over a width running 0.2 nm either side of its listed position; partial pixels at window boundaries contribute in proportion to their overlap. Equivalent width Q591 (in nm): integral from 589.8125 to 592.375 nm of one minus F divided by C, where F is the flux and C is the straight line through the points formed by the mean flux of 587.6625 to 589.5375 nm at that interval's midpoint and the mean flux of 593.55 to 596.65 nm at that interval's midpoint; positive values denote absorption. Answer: -0.100 nm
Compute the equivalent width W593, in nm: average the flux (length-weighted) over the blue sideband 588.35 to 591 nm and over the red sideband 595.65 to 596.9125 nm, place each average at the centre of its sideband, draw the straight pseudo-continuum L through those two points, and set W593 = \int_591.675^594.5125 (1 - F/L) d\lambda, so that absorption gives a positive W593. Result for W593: -0.18 nm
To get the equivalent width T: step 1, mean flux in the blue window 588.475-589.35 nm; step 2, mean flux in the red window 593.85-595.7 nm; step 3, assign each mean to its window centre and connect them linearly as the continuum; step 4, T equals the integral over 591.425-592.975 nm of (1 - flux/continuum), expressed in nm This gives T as -0.14 nm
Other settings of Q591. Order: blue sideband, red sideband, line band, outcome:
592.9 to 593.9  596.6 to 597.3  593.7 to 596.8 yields 0.08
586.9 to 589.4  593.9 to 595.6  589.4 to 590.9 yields 0.07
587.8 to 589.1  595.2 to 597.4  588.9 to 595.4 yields -0.12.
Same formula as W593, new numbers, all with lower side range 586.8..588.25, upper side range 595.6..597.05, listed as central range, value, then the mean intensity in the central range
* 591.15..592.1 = 0.01 nm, 3.81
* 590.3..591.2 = 0.04 nm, 3.68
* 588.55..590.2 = 0.24 nm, 3.29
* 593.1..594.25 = -0.02 nm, 3.89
